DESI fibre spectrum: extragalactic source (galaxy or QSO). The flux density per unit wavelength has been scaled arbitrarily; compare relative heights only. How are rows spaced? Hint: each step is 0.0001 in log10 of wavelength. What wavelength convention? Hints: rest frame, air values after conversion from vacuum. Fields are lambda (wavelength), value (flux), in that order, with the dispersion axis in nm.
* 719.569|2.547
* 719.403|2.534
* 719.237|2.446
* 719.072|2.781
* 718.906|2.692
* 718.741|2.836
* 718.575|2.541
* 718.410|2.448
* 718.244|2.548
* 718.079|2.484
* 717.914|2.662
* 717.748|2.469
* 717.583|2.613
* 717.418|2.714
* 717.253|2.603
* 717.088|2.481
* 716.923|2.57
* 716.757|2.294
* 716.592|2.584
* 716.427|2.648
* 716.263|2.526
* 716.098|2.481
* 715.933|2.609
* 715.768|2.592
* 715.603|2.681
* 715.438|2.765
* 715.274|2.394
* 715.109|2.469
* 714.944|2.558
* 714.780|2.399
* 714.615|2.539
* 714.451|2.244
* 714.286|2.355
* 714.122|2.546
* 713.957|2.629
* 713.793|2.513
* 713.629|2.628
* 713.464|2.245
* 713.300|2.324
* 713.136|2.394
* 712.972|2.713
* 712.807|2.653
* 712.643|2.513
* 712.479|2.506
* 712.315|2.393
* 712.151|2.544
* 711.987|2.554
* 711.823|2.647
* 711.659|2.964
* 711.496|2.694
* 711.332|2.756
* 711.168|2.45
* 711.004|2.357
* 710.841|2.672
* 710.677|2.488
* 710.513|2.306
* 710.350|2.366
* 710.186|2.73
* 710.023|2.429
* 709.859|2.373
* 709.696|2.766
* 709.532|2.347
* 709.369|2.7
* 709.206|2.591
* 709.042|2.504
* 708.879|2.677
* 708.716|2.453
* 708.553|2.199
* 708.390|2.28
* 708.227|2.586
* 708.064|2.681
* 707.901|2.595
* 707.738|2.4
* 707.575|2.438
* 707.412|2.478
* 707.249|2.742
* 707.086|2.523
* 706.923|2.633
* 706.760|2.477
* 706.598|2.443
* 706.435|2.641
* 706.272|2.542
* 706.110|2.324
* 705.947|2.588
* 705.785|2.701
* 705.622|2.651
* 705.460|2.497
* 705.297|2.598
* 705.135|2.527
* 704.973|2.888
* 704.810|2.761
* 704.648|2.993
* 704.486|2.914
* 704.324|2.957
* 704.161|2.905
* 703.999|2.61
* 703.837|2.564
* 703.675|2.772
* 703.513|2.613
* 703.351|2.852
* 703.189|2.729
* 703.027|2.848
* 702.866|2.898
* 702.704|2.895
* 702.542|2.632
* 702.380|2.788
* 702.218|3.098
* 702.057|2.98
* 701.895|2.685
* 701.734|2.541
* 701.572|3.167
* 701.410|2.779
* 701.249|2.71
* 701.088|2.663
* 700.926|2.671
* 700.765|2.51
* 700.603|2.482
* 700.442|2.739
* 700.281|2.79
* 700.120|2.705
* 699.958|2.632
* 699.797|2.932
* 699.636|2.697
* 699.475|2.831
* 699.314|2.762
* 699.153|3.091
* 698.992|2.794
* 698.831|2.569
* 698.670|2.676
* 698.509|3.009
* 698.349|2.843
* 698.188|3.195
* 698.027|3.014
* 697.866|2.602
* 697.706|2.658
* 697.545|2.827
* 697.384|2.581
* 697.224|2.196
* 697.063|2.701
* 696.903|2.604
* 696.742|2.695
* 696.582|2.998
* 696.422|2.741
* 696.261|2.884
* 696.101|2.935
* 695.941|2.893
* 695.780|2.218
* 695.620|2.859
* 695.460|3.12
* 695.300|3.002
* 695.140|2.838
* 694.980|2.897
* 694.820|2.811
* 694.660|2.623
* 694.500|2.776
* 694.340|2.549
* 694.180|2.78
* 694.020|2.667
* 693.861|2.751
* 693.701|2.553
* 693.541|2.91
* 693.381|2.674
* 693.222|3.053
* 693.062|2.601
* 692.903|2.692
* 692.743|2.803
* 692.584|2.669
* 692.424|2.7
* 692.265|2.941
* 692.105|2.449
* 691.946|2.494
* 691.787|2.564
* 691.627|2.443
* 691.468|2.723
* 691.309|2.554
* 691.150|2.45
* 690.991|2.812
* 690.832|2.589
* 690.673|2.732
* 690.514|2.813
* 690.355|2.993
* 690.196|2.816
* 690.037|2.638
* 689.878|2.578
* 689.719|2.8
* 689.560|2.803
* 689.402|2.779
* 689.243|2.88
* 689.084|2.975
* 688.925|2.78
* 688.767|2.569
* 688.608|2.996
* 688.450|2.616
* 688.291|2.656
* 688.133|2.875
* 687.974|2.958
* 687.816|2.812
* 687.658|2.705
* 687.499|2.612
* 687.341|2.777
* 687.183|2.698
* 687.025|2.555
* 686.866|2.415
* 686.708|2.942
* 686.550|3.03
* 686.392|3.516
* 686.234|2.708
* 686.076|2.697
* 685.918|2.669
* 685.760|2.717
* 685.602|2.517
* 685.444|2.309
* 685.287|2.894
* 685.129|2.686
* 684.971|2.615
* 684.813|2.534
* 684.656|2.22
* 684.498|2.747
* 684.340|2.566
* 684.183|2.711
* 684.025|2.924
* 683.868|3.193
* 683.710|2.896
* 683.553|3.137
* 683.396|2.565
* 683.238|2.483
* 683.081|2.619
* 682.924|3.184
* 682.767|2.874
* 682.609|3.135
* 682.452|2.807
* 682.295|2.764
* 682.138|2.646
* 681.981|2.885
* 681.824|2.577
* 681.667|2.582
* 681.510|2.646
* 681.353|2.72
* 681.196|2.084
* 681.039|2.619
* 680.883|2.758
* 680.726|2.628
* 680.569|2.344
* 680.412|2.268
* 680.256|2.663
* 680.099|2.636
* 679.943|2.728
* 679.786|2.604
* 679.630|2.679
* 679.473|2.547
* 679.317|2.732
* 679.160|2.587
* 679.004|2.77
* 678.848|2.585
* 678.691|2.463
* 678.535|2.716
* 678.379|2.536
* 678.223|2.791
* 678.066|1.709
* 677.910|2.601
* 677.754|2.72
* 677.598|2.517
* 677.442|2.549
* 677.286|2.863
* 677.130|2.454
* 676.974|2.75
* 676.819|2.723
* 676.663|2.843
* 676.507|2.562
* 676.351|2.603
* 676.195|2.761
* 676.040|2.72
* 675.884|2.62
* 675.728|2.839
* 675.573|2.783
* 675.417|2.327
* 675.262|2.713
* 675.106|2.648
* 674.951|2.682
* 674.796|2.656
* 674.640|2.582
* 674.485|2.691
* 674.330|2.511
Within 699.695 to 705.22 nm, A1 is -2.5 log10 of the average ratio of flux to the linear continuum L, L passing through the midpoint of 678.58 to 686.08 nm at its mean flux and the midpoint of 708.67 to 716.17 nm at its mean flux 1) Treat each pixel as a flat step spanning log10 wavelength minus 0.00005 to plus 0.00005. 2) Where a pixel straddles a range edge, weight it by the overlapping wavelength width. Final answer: -0.08 mag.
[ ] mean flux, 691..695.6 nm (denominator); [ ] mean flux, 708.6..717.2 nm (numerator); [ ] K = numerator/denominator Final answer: 0.93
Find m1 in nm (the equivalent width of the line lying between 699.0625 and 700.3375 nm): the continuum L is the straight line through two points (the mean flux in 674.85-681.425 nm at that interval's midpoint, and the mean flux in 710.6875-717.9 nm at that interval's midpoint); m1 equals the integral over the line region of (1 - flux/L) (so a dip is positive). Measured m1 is -0.12 nm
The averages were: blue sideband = 2.61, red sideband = 2.54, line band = 2.8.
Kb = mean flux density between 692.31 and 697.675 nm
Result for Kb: 2.75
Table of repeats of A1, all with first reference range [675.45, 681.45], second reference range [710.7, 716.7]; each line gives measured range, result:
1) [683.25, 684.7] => -0.07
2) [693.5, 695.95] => -0.07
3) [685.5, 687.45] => -0.07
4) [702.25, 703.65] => -0.09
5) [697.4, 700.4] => -0.10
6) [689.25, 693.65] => -0.05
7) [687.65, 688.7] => -0.09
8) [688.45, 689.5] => -0.09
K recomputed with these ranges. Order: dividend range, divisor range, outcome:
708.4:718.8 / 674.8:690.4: 0.94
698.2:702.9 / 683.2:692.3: 1.02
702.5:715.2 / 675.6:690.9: 0.96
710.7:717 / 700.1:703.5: 0.92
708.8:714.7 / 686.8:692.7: 0.93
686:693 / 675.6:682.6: 1.04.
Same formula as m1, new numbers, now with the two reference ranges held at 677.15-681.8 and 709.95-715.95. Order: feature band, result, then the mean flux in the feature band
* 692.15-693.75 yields -0.13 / 2.76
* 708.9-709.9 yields -0.01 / 2.56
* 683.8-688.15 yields -0.29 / 2.73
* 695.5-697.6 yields -0.13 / 2.71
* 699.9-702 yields -0.13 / 2.7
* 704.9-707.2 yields -0.03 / 2.58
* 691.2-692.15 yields 0.01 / 2.54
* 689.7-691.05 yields -0.10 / 2.75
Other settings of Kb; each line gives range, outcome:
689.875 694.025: 2.69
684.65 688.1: 2.72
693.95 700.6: 2.77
